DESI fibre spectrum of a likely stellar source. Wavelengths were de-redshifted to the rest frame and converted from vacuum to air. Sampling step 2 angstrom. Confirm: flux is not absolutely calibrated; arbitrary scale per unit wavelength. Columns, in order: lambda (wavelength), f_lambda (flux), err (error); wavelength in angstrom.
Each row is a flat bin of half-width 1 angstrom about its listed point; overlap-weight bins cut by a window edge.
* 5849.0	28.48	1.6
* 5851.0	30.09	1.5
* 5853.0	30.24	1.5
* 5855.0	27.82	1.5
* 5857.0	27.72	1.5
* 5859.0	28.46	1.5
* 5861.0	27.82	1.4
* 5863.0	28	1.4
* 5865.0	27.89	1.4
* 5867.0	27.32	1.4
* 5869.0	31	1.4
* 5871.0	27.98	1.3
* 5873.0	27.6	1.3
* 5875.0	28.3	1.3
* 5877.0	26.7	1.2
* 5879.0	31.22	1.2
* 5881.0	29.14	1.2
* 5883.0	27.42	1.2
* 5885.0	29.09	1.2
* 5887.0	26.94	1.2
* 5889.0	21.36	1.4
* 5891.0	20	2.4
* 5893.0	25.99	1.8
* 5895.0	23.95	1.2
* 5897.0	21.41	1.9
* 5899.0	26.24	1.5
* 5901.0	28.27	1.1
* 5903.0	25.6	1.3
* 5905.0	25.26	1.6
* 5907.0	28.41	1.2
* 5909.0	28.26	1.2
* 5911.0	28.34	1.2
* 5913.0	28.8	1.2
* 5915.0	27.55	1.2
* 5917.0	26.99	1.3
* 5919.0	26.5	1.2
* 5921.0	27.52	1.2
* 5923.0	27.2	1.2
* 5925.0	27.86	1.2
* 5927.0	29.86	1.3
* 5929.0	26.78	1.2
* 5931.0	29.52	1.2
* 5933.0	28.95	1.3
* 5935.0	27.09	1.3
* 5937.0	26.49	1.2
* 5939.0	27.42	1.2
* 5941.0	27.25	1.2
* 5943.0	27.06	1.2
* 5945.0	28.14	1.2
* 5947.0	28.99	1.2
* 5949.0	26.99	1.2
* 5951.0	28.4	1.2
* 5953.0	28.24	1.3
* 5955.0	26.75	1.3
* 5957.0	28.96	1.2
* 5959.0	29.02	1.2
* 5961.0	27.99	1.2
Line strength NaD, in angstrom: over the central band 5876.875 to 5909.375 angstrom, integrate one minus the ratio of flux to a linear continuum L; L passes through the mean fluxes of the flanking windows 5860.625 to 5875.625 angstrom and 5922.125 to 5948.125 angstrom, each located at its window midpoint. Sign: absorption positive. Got 2.3 angstrom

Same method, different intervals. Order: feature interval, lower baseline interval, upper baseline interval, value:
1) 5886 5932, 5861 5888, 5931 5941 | 2.45 angstrom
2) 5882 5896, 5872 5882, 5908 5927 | 1.68 angstrom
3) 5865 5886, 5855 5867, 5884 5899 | -1.92 angstrom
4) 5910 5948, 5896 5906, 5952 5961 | -1.45 angstrom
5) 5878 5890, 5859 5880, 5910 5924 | 0.26 angstrom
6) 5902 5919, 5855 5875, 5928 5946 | 0.30 angstrom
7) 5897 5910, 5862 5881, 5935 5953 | 0.70 angstrom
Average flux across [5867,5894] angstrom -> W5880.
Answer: 27.1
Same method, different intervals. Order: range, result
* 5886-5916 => 25.8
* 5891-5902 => 24.7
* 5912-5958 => 27.8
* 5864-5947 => 27.2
